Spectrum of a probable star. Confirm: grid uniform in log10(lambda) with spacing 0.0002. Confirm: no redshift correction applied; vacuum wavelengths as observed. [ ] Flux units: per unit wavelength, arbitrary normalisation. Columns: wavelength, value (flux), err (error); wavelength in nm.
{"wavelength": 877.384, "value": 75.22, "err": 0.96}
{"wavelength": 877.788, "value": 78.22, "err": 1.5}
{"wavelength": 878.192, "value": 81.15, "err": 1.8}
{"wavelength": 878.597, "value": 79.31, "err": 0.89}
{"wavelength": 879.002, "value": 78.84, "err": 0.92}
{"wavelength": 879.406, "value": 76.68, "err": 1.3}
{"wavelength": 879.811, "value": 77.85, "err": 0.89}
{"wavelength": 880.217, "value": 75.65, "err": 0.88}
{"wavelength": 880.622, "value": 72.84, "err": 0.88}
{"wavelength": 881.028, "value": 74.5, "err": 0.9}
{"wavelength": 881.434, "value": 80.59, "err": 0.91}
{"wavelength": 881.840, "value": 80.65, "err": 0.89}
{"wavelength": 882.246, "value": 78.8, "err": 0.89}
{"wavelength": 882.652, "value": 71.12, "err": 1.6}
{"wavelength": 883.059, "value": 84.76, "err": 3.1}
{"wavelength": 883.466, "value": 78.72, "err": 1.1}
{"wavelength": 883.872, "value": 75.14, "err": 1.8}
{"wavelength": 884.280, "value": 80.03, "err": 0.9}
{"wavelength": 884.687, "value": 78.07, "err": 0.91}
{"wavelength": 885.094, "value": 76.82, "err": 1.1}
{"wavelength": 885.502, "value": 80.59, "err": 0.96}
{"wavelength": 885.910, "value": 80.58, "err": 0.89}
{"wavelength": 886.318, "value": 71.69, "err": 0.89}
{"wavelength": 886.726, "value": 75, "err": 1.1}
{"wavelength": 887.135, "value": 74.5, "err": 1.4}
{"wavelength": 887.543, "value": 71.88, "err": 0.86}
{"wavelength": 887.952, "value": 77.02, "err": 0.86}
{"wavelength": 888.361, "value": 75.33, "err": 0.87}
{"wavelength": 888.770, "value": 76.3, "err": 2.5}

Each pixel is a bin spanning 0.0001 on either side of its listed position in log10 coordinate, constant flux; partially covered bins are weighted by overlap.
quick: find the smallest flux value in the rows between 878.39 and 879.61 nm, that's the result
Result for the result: 76.68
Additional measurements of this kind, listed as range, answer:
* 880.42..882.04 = 72.84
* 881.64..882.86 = 71.12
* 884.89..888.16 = 71.69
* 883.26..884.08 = 75.14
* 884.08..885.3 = 76.82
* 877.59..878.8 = 78.22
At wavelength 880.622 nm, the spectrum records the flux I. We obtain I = 72.84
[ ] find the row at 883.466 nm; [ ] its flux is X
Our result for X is 78.72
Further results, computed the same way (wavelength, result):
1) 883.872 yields 75.14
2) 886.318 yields 71.69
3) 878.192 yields 81.15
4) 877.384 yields 75.22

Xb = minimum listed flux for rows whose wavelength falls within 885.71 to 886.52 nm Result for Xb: 71.69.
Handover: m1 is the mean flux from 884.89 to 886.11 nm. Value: 79.3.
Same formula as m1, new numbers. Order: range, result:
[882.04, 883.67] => 78.4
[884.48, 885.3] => 77.5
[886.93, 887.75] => 73.2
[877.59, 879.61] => 78.9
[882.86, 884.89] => 79.3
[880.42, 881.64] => 76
